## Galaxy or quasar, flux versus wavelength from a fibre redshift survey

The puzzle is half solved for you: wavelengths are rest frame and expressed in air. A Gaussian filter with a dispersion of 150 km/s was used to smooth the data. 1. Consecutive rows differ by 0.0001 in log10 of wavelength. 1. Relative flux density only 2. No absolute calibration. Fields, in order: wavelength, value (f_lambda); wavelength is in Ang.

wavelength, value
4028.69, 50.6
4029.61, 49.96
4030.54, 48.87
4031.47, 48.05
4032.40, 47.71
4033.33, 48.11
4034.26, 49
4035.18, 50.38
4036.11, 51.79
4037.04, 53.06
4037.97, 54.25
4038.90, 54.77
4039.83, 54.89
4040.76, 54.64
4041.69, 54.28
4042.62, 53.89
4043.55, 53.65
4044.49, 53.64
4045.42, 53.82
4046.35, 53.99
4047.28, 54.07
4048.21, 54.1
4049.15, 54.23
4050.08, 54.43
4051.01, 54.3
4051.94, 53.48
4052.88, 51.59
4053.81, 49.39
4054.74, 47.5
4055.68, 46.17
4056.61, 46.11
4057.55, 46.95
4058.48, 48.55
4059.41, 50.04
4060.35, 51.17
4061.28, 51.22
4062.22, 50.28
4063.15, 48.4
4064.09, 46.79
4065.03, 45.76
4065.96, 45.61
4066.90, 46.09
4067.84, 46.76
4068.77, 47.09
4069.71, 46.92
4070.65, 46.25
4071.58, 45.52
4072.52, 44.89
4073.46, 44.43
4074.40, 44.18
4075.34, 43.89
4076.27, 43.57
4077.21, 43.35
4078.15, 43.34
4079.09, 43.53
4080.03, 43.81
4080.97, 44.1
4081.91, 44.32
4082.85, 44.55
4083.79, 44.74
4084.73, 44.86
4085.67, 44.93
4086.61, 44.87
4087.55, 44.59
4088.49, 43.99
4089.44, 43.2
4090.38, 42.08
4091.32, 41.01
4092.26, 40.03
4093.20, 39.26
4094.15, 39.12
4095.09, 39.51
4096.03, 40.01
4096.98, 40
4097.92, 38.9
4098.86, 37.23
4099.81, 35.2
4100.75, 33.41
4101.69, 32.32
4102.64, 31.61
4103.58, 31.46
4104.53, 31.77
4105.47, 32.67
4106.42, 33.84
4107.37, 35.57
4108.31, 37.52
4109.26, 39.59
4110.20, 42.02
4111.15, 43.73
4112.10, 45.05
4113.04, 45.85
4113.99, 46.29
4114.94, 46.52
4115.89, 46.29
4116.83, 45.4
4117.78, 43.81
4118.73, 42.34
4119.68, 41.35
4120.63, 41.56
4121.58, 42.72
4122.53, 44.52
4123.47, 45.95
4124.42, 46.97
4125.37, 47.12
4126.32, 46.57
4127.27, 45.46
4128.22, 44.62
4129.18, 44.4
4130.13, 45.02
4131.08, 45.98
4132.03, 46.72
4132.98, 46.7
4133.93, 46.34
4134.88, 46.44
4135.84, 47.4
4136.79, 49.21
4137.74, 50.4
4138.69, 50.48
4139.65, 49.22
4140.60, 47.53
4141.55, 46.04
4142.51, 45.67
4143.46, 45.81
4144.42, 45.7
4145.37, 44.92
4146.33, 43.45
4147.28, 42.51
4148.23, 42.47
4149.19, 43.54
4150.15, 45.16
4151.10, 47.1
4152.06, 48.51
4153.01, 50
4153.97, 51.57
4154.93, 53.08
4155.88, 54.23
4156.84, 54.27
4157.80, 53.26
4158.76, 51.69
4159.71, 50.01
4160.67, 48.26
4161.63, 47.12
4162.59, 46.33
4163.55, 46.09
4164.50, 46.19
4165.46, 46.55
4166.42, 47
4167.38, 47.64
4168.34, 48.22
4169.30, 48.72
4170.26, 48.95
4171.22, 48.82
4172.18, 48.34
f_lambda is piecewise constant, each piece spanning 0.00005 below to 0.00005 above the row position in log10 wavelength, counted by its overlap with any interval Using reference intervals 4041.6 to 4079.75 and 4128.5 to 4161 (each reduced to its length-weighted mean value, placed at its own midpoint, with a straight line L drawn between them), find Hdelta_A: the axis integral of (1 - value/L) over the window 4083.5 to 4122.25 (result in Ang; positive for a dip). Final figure 6.3 Ang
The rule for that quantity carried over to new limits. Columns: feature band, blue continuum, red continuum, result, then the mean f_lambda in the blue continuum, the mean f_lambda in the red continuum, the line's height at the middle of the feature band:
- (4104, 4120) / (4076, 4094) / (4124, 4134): 1.4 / 43.3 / 46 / 44.9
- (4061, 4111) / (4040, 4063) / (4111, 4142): 7.4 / 51.7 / 45.9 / 49.1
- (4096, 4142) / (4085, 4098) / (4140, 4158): 2.0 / 41.7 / 47.6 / 44.5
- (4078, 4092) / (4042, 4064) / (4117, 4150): 1.5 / 51.3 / 45.5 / 49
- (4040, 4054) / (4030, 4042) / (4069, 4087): -1.1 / 51.5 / 44.6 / 49.7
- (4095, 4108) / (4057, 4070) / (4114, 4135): 3.1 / 48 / 45.1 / 46.2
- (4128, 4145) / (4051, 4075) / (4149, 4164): 0.8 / 47.7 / 49.5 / 49.1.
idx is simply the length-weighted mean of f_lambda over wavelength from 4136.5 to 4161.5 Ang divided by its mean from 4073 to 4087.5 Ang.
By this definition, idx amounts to 1.09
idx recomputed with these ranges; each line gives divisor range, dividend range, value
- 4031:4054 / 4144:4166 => 0.91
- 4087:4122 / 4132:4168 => 1.20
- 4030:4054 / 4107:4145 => 0.86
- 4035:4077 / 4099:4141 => 0.86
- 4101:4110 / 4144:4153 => 1.32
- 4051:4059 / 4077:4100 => 0.86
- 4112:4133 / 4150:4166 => 1.10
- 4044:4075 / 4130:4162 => 0.97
